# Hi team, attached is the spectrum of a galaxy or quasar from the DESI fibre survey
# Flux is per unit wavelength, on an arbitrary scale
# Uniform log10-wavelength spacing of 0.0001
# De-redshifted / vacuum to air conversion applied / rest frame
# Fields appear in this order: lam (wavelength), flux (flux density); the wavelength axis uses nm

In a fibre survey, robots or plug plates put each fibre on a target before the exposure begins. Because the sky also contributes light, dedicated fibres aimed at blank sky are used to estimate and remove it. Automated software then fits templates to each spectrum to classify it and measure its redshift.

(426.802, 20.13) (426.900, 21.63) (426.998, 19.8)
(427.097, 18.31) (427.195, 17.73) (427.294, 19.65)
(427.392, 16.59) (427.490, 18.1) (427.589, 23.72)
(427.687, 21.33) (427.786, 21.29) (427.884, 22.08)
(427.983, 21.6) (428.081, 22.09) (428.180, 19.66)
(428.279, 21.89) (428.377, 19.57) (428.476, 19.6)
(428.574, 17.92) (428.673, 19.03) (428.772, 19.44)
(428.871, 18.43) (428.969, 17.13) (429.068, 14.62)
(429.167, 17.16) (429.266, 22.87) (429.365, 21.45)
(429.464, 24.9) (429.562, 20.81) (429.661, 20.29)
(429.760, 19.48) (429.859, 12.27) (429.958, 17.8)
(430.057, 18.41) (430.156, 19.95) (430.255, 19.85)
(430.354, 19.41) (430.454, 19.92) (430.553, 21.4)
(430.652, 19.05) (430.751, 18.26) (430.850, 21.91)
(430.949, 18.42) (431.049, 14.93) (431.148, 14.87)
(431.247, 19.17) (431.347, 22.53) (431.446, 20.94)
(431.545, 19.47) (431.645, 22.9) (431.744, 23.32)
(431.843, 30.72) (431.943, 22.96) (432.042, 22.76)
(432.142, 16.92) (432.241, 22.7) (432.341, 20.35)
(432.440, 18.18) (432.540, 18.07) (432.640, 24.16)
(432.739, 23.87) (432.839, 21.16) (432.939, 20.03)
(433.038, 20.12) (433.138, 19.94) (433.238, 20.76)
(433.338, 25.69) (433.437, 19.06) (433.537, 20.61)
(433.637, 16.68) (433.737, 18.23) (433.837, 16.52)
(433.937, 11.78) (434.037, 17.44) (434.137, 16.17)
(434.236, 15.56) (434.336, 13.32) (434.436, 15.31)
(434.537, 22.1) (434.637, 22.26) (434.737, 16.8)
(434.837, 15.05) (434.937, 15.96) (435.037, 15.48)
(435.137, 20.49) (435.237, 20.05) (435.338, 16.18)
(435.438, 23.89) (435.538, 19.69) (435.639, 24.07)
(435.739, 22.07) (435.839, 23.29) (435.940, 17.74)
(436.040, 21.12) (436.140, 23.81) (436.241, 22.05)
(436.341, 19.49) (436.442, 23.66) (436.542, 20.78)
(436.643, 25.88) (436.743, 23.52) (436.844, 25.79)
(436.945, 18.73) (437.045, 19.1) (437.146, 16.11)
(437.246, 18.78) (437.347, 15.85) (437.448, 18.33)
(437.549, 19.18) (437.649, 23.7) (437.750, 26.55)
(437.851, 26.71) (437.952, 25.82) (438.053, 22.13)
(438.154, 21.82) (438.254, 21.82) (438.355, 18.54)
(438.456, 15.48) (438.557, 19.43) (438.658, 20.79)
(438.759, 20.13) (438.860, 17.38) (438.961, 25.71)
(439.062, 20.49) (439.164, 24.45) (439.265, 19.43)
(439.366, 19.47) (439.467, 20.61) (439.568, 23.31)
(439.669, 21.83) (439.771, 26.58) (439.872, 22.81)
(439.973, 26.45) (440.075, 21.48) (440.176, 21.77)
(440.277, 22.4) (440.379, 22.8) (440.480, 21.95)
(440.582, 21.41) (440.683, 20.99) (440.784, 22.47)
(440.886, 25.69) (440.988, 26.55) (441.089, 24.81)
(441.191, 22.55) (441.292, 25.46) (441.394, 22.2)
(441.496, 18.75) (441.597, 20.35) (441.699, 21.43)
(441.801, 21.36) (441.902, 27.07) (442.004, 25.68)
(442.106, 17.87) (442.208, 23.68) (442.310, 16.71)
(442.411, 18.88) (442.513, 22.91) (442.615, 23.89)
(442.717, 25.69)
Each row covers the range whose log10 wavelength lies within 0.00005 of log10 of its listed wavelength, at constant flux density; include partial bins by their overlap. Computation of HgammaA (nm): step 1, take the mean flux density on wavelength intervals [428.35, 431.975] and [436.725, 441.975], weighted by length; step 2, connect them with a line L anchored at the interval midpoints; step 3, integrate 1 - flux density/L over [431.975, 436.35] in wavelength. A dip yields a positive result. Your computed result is 0.25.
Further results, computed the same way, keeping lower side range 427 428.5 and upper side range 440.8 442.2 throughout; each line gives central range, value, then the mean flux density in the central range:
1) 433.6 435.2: 0.35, 16.9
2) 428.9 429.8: 0.03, 19.8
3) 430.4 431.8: 0.07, 19.8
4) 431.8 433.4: -0.04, 21.7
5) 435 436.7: 0.05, 21.2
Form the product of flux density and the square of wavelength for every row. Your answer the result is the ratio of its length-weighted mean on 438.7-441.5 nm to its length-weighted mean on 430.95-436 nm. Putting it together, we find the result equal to 1.2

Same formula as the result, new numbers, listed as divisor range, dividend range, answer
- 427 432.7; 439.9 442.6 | 1.18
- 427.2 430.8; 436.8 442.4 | 1.17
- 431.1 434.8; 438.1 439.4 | 1.06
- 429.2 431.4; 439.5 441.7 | 1.24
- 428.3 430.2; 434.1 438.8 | 1.10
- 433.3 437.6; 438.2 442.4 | 1.16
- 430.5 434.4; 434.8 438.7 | 1.07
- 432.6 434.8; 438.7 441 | 1.22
